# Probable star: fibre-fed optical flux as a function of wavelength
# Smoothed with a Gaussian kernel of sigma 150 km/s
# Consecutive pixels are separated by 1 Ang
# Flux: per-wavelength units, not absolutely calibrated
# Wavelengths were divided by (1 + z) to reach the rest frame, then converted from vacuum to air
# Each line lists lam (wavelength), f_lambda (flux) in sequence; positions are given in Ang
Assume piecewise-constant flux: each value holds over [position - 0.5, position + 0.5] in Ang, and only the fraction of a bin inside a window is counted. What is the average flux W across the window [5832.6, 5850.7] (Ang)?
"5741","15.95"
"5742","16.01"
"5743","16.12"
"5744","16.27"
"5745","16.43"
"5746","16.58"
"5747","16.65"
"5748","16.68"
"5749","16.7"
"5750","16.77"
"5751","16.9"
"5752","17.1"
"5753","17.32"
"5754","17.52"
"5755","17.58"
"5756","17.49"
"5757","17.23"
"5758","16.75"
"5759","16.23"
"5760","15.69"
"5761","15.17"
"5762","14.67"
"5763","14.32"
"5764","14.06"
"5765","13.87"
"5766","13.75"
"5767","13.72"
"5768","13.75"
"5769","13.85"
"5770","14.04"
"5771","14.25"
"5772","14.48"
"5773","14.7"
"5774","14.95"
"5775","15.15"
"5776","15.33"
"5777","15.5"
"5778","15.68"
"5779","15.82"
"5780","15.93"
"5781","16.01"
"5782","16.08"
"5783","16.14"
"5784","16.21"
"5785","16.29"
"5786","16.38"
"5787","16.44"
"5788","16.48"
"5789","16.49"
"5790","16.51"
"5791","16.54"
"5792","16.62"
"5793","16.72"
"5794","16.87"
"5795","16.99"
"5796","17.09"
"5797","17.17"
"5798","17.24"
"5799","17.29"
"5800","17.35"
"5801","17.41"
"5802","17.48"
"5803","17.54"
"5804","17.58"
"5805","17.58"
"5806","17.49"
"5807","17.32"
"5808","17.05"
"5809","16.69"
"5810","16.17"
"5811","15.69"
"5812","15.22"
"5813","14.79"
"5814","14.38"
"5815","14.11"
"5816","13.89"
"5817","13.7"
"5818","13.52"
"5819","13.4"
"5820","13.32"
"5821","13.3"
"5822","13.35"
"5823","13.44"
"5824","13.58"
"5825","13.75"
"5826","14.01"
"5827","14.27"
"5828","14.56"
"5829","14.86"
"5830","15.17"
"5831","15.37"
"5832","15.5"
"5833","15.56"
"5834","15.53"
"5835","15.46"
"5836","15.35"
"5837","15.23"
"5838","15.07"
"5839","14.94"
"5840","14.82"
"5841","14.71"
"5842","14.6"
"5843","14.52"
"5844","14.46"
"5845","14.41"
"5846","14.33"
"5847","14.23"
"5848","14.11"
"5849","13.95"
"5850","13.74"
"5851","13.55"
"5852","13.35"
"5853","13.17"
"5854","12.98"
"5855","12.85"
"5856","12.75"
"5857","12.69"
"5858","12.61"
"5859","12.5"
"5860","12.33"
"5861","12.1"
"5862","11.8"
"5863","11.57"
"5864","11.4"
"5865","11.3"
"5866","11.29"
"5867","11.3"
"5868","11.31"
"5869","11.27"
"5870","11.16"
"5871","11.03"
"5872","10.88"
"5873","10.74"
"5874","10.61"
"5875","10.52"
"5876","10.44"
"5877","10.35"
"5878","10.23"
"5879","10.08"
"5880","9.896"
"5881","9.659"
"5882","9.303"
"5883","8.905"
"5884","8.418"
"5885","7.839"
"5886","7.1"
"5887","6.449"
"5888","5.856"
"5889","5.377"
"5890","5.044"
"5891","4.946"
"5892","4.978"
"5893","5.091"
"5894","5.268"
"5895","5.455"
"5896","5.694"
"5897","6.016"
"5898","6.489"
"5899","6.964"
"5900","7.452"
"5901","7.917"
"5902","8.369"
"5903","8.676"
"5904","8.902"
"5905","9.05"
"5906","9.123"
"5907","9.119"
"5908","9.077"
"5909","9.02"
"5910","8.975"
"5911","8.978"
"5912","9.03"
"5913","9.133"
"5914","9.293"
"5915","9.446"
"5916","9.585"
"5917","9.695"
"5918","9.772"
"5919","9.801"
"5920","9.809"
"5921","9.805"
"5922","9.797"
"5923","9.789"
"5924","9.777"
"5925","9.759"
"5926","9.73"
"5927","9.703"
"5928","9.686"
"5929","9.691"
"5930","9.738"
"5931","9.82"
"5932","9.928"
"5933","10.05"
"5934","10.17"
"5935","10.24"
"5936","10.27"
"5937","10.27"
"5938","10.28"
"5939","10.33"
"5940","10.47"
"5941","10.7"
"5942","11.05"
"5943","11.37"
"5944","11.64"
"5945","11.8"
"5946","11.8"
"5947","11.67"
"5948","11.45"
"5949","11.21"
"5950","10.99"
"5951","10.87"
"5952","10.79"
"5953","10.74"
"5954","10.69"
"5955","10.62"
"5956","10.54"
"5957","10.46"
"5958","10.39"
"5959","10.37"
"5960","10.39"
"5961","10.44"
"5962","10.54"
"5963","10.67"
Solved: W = 14.7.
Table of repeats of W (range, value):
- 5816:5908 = 11.3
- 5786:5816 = 16.6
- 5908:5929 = 9.52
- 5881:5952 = 9.01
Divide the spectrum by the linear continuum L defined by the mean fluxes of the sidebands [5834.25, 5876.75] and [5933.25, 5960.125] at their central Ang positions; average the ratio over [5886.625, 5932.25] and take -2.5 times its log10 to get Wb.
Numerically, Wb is 0.365 mag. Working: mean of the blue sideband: 12.9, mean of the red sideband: 10.8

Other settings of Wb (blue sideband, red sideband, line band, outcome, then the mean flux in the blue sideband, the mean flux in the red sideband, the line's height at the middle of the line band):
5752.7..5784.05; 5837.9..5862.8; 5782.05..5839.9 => -0.088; 15.4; 13.6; 14.4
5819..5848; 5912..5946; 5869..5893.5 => 0.397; 14.5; 10.1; 12.3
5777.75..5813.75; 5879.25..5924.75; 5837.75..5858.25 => -0.120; 16.6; 8.11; 12.4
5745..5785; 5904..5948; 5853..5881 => 0.062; 15.7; 9.96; 12.1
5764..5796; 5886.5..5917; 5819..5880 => -0.193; 15.5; 7.53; 11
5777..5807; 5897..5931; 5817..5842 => -0.011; 16.7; 9.09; 14.4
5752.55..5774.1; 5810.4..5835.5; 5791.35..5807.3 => -0.170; 15.2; 14.4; 14.7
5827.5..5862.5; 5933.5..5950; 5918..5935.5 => 0.161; 14.1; 10.9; 11.4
